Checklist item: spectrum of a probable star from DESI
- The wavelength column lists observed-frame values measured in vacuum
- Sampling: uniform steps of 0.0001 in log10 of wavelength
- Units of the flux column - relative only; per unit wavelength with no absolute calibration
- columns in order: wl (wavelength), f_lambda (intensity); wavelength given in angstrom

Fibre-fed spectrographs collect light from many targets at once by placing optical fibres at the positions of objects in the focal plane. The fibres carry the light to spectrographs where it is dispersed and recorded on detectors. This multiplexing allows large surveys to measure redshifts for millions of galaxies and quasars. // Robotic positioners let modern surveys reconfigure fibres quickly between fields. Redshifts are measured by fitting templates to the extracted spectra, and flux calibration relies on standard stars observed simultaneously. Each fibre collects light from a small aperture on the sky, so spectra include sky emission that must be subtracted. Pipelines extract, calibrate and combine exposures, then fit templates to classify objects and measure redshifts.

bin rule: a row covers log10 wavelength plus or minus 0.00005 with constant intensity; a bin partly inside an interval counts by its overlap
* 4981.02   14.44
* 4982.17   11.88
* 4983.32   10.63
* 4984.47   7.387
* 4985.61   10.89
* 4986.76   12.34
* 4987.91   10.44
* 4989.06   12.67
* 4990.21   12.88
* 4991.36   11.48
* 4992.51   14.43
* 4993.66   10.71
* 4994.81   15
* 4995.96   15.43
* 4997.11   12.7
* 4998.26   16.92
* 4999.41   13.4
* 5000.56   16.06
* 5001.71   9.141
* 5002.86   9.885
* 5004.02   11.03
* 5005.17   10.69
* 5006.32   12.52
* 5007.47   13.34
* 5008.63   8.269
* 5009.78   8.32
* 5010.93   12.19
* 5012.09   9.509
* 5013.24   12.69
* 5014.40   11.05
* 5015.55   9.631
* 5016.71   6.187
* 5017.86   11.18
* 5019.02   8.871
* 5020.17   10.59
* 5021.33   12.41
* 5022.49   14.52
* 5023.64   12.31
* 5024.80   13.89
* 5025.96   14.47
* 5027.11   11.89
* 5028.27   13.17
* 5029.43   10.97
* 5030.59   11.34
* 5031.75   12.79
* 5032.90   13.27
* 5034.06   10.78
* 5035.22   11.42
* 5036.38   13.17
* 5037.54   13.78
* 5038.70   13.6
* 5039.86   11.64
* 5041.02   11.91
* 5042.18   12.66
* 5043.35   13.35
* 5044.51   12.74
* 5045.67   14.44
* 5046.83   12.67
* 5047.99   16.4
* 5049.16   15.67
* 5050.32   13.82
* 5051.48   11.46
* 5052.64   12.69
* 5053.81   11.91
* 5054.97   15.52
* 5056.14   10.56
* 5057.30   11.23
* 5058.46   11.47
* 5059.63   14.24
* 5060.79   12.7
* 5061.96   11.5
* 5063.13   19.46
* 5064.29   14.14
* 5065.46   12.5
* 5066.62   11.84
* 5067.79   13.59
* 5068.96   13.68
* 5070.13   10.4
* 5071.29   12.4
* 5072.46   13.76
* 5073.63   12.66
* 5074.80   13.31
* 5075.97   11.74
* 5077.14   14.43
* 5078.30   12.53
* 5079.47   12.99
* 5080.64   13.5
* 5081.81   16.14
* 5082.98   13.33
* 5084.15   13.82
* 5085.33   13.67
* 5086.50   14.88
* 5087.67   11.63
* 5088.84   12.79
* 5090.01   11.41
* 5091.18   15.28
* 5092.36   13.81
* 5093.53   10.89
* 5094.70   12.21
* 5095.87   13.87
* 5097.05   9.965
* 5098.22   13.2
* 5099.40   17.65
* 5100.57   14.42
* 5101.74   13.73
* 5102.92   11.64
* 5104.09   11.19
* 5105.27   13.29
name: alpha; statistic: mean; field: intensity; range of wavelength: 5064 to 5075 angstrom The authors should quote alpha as 12.8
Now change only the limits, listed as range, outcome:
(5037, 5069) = 13.2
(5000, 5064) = 12.2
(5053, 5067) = 13.1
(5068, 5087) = 13.3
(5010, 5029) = 11.5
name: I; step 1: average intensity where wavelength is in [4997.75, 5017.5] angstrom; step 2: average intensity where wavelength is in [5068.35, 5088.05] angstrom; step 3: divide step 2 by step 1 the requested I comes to 1.2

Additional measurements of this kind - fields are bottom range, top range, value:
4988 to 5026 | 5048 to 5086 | 1.11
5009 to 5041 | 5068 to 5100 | 1.13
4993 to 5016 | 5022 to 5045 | 1.06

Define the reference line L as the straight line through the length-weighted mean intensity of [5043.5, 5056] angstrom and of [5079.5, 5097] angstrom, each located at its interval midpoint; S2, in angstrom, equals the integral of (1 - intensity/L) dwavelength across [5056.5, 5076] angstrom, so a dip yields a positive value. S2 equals 0.7 angstrom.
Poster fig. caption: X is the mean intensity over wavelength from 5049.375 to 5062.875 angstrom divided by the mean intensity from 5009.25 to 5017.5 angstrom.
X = 1.27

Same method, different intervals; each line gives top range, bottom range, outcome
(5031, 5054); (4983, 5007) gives 1.06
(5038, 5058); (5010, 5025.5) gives 1.18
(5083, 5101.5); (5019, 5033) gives 1.07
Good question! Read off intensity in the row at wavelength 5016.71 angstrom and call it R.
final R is 6.187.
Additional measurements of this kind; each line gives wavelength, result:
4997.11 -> 12.7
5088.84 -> 12.79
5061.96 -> 11.5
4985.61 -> 10.89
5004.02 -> 11.03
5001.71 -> 9.141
